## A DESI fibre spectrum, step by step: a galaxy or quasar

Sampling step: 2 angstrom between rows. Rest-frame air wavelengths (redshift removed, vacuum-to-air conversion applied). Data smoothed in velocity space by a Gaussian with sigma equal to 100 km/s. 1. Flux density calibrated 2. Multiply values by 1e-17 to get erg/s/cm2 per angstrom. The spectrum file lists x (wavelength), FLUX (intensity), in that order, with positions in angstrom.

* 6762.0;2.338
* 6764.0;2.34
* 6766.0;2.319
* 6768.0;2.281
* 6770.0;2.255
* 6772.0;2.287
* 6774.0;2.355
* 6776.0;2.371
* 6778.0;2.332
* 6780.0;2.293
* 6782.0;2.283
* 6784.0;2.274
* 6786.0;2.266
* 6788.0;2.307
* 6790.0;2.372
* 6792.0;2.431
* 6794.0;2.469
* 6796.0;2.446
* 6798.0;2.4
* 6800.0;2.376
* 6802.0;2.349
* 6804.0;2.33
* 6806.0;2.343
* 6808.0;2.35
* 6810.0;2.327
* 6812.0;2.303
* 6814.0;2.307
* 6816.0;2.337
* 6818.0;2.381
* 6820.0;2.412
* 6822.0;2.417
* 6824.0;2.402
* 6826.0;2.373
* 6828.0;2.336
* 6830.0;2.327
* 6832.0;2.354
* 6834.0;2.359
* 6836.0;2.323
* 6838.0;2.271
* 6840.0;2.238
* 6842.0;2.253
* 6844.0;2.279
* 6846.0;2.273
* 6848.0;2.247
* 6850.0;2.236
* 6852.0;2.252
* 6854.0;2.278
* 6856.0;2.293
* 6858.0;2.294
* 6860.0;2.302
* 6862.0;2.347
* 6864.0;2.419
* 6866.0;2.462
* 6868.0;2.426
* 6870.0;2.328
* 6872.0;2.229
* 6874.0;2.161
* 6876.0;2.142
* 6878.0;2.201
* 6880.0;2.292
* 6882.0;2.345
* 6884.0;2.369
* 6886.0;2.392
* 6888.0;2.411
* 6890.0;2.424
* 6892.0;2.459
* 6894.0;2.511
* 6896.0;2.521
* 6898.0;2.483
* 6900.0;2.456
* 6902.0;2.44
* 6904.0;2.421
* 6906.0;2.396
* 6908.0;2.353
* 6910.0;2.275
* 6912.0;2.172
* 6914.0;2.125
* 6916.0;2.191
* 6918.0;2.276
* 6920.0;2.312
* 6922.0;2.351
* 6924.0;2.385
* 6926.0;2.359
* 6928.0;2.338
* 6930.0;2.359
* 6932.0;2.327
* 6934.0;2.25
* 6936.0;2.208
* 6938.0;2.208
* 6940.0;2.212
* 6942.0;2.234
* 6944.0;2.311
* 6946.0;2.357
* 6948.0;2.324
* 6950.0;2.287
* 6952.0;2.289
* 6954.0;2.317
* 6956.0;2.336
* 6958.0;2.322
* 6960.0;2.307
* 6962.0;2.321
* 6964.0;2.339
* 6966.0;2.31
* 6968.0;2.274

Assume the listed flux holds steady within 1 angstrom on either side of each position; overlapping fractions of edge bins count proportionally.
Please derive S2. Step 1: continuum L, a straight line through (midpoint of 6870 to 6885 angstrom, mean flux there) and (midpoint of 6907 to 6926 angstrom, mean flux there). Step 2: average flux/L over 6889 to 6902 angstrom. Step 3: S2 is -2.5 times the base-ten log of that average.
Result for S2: -0.10 mag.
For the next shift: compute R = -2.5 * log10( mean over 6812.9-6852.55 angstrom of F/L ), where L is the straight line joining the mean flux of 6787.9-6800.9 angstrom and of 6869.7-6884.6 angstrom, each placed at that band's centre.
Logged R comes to 0.01 mag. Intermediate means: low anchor 2.41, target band 2.32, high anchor 2.25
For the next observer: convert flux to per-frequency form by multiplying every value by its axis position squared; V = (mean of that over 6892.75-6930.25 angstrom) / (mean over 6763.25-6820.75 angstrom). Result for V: 1.0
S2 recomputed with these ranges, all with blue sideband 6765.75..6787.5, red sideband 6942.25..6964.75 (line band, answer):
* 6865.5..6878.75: 0.017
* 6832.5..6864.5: 0.008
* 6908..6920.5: 0.039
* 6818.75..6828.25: -0.040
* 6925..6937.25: 0.004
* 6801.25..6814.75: -0.012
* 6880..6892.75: -0.037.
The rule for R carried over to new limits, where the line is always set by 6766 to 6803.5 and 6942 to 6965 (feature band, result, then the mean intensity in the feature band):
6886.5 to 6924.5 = -0.02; 2.37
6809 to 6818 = 0.01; 2.33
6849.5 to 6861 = 0.02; 2.28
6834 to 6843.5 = 0.02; 2.28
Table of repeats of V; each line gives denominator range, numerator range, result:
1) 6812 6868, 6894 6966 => 1.02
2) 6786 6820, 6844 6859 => 0.97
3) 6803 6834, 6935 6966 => 1.01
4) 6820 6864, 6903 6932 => 1.02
